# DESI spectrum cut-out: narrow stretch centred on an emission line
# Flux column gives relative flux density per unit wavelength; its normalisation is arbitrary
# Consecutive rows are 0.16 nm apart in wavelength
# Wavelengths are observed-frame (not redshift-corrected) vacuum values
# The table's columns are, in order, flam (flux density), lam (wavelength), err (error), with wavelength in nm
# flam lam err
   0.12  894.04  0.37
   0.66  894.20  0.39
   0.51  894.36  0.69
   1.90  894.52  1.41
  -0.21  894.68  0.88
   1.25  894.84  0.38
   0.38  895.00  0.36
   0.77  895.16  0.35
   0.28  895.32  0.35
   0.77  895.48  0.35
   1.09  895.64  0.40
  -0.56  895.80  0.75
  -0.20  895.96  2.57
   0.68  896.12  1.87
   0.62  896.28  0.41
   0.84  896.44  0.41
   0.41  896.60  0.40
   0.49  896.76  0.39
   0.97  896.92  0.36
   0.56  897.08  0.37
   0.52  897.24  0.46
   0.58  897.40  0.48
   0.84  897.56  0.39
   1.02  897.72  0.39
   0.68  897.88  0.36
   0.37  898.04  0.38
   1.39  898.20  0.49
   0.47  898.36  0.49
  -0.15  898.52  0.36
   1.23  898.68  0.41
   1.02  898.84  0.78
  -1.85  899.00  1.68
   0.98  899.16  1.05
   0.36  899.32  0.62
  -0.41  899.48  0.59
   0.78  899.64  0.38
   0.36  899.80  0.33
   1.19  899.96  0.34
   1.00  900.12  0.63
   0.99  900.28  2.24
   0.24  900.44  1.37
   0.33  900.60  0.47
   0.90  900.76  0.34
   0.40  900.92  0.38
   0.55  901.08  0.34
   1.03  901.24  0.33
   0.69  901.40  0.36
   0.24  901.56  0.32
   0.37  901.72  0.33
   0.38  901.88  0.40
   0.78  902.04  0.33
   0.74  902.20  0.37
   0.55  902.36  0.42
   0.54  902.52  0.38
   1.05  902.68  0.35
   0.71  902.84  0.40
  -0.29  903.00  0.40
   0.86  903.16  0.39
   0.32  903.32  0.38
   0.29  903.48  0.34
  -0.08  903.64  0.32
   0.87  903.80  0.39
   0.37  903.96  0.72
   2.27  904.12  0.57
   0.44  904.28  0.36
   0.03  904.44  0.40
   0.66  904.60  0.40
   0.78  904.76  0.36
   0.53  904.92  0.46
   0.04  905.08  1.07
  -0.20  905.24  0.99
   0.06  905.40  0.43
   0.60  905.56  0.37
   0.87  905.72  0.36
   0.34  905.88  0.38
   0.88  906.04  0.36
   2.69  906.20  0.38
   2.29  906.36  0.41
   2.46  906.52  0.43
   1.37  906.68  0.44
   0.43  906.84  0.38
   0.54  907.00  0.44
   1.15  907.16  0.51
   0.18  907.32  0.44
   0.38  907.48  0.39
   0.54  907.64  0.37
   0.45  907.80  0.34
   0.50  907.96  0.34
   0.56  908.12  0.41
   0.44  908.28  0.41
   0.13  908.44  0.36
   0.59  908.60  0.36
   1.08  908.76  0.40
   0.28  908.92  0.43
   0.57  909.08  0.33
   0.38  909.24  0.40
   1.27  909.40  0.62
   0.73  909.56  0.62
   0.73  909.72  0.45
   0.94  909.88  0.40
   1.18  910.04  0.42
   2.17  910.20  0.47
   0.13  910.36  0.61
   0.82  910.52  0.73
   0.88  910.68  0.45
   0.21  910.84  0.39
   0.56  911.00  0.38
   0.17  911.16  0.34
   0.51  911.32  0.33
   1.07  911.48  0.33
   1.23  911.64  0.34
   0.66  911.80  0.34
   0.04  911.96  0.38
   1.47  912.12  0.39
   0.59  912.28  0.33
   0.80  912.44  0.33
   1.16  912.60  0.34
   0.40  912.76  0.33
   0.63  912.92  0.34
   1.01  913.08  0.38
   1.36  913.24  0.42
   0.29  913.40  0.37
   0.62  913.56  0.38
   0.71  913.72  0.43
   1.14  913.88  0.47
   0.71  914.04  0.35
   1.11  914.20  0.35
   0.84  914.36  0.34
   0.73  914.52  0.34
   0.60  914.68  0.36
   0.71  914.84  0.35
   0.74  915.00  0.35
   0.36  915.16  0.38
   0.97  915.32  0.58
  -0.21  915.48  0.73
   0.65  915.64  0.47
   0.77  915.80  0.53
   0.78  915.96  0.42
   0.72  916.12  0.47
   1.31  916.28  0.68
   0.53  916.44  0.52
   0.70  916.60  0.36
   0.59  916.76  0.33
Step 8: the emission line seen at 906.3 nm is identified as H-beta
